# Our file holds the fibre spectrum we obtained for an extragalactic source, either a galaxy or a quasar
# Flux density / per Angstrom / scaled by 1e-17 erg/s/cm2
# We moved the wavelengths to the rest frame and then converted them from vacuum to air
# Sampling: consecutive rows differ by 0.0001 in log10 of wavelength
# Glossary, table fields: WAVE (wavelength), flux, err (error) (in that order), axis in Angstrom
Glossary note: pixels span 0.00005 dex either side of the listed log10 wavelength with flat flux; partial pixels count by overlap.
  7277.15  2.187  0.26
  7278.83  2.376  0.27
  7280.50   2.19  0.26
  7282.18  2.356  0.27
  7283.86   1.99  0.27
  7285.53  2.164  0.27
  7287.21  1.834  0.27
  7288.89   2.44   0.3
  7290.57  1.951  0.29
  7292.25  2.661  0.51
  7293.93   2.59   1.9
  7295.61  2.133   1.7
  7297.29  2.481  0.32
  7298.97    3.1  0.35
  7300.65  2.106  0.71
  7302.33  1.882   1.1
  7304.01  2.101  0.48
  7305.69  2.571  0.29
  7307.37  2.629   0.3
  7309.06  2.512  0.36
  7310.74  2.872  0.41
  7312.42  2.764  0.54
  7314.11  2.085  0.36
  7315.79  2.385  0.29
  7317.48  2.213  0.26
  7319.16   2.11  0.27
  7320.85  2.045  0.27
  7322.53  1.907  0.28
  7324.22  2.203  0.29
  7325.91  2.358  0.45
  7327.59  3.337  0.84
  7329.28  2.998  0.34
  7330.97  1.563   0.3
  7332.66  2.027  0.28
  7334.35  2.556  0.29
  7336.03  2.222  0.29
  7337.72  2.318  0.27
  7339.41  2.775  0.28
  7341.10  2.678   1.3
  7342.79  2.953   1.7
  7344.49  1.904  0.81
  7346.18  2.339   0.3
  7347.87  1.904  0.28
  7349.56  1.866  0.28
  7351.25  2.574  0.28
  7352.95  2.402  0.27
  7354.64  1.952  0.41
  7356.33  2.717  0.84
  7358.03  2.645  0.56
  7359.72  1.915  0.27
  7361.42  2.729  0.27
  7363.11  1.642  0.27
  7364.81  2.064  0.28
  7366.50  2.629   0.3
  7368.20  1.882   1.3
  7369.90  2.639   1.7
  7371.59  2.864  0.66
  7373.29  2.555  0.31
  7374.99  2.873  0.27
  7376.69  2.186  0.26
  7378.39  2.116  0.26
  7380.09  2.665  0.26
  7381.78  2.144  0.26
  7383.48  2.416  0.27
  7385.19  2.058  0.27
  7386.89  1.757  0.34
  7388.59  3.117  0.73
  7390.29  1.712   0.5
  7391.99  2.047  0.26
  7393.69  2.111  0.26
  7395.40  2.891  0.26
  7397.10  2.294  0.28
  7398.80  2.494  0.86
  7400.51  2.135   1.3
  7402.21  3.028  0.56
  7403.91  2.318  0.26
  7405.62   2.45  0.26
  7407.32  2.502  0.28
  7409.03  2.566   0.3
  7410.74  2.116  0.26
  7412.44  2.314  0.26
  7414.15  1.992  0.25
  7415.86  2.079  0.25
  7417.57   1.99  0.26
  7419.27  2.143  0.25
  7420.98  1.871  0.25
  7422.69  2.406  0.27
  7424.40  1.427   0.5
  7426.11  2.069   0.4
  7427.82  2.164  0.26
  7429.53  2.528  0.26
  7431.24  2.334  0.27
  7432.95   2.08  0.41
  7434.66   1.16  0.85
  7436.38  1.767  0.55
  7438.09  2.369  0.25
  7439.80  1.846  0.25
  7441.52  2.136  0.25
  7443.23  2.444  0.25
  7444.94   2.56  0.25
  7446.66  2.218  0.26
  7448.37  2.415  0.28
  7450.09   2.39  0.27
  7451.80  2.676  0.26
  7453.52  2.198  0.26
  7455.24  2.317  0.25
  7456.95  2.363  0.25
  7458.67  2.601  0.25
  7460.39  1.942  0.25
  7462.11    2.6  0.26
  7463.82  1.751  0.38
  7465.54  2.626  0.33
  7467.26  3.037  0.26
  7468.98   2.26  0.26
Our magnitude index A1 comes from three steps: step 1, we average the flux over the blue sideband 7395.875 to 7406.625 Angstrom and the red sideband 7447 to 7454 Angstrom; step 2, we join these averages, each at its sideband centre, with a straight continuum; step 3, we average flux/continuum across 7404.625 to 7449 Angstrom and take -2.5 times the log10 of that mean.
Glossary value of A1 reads 0.14 mag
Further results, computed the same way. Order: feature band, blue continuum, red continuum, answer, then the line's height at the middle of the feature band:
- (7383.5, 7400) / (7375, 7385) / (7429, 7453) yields 0.015 mag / 2.31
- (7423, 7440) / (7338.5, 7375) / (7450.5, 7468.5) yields 0.201 mag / 2.4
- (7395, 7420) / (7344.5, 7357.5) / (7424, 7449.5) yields -0.090 mag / 2.16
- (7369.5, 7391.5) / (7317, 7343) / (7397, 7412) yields 0.017 mag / 2.42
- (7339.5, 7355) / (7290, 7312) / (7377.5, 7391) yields 0.009 mag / 2.34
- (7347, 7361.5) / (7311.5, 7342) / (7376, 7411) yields 0.037 mag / 2.36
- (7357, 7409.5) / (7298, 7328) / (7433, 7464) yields -0.033 mag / 2.3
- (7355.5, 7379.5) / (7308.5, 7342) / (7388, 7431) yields -0.028 mag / 2.33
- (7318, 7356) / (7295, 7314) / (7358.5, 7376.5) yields 0.043 mag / 2.42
